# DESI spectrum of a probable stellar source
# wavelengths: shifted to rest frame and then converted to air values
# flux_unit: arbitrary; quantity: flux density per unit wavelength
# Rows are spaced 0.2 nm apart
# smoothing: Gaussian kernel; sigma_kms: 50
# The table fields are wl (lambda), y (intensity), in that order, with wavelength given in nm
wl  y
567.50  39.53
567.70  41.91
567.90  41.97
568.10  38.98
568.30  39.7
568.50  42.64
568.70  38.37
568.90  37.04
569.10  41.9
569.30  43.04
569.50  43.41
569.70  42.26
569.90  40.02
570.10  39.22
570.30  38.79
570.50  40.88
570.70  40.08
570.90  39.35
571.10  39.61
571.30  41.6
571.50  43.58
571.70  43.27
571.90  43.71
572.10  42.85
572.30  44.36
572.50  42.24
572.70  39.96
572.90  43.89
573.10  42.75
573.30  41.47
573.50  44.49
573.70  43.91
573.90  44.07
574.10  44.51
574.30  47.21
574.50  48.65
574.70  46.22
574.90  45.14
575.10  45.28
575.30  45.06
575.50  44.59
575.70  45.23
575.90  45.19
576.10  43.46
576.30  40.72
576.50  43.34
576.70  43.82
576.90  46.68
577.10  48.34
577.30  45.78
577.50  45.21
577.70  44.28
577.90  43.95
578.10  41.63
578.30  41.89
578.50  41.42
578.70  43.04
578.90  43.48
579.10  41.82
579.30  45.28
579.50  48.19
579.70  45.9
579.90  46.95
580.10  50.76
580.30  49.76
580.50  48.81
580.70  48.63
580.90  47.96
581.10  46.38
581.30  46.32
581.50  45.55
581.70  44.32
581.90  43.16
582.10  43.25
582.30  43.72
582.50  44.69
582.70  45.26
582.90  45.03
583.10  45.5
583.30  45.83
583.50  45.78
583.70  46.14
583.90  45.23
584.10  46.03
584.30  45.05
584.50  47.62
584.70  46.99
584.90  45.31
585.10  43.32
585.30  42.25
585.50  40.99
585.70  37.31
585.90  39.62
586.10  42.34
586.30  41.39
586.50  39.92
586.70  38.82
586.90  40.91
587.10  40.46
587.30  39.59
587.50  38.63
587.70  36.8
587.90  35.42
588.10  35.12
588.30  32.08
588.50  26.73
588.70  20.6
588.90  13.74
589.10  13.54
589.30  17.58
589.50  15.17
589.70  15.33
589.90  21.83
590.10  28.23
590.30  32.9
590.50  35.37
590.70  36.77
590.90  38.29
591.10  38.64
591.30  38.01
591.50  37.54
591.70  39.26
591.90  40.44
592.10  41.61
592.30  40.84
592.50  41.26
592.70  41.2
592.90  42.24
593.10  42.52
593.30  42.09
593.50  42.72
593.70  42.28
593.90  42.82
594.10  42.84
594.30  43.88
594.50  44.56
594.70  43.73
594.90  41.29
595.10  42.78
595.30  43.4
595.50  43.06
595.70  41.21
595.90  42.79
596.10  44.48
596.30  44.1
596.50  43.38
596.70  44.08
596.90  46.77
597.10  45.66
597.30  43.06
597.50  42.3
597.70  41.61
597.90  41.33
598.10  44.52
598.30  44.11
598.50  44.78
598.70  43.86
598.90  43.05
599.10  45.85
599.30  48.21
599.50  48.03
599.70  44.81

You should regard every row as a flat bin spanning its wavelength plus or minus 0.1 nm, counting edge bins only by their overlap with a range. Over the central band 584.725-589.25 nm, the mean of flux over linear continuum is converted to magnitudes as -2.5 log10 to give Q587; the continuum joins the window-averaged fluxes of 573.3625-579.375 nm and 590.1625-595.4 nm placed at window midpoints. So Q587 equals 0.18 mag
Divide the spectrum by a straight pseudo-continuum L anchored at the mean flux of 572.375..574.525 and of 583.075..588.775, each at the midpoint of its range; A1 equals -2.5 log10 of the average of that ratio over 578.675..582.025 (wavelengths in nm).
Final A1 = -0.11 mag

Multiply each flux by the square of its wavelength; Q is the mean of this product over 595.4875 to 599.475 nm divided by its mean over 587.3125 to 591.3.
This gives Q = 1.58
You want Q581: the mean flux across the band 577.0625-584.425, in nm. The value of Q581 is 45.4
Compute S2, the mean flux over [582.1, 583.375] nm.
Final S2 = 44.9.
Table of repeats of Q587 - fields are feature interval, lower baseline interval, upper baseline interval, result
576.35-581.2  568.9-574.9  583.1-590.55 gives -0.16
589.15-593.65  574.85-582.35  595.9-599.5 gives 0.27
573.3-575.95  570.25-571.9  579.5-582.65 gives -0.05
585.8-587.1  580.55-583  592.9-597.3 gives 0.11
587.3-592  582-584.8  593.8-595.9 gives 0.41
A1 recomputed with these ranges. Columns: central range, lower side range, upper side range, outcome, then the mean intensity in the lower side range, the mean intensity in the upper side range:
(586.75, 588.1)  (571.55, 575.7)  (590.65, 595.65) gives 0.104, 44.2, 41.4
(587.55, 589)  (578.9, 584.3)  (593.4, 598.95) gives 0.472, 45.9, 43.4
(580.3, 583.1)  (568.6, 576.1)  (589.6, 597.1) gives -0.106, 42.8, 39.9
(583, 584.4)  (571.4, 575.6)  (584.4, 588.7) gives -0.137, 44.2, 39.2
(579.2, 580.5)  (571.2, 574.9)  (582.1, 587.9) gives -0.111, 43.9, 42.8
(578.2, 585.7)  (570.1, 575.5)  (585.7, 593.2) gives -0.185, 43.1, 34.1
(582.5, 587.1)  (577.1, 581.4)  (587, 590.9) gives -0.211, 45.7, 28.5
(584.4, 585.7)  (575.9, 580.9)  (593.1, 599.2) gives 0.016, 45.2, 43.4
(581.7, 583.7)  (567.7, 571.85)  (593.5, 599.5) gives -0.063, 40.8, 43.7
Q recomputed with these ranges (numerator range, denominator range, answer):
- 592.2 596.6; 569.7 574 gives 1.10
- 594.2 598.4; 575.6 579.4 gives 1.05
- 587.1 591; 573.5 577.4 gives 0.66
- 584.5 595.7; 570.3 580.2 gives 0.89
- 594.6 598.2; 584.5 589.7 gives 1.30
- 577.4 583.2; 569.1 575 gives 1.09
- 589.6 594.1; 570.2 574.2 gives 0.95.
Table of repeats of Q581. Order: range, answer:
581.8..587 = 43.5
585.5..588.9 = 36.1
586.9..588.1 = 38.2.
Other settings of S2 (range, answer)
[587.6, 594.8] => 34.6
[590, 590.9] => 33.9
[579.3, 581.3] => 47.9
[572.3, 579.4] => 44.1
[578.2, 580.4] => 45.3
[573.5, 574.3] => 44.6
